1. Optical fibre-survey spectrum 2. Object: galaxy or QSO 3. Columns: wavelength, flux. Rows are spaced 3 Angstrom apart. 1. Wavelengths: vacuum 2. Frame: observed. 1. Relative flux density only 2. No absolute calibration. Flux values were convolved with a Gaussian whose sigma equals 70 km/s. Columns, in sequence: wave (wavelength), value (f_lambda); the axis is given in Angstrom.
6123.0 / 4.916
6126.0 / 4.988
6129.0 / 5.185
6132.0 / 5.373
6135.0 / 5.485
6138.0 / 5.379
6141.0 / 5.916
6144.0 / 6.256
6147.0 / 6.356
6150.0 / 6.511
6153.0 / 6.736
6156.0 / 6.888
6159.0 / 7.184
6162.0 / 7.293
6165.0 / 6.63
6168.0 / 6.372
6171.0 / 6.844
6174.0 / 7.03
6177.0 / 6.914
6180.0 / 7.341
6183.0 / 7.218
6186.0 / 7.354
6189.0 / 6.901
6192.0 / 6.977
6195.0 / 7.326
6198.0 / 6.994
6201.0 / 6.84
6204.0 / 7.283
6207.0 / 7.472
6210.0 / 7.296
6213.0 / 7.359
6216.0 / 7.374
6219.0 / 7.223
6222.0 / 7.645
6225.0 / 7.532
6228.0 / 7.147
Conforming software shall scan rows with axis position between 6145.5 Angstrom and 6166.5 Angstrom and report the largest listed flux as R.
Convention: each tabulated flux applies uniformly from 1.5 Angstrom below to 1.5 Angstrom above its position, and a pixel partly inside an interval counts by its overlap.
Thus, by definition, 7.293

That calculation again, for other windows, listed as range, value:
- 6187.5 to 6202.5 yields 7.326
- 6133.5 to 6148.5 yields 6.356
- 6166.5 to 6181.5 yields 7.341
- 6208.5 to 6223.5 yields 7.645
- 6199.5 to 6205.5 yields 7.283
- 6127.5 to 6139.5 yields 5.485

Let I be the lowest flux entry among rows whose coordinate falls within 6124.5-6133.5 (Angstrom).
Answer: 4.988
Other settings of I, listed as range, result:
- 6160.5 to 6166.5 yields 6.63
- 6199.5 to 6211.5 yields 6.84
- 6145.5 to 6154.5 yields 6.356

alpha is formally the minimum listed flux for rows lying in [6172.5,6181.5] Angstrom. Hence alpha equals 6.914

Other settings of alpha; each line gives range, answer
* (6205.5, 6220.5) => 7.223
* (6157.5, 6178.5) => 6.372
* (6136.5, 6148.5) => 5.379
